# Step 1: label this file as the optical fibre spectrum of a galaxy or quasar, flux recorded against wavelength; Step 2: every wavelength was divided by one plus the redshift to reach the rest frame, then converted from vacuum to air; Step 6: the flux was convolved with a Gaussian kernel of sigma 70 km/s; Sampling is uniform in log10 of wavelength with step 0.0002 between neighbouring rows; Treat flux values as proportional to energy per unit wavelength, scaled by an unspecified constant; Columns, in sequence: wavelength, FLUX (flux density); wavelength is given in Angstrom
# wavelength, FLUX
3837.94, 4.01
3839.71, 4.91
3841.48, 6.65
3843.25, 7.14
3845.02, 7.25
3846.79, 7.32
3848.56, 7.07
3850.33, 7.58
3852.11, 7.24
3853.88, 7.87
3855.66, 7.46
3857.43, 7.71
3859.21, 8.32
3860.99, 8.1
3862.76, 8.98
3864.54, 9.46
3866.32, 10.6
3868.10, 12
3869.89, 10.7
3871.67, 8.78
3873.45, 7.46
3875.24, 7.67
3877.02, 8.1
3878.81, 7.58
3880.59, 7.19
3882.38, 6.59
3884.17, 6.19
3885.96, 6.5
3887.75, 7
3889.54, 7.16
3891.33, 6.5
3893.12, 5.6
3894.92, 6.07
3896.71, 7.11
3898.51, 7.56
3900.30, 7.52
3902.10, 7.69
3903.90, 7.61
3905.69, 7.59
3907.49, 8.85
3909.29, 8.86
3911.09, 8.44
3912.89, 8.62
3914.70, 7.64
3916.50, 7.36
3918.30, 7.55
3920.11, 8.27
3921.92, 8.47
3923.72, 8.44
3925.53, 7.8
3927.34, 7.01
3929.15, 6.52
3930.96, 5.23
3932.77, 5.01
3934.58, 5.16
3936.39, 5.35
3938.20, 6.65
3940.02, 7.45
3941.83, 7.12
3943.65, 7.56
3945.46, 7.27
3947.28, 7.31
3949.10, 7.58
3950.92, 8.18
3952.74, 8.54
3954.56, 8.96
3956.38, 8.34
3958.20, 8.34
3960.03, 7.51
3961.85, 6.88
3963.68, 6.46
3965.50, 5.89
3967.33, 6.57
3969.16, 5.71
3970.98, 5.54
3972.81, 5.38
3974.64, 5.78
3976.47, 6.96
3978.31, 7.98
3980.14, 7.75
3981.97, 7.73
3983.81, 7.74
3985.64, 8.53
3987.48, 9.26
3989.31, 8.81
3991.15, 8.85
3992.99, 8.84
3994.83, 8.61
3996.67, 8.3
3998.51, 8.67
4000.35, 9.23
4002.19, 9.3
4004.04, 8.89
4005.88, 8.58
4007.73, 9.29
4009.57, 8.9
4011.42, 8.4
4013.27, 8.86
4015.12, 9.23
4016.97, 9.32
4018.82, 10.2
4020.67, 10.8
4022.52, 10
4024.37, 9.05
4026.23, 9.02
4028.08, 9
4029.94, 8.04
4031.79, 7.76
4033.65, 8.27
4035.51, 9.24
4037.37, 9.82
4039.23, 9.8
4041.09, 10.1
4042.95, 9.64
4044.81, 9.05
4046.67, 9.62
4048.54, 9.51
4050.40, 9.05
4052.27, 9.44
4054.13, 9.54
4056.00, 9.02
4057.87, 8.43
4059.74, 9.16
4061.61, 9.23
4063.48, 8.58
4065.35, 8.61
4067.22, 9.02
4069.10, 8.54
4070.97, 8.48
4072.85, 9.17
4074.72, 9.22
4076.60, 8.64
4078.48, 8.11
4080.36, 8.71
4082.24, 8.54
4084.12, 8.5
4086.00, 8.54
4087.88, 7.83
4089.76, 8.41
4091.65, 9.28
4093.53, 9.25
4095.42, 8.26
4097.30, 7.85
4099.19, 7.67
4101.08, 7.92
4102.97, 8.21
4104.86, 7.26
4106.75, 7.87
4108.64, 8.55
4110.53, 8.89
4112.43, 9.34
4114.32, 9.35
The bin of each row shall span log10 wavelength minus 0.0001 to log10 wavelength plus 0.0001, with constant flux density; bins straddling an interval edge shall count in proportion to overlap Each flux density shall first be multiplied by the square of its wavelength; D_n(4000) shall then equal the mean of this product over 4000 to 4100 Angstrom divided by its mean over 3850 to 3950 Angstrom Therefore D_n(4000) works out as 1.27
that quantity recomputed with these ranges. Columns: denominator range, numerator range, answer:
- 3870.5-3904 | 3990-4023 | 1.35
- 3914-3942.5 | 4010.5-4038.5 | 1.38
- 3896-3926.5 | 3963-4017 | 1.04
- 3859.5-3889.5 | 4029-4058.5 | 1.21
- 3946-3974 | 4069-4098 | 1.28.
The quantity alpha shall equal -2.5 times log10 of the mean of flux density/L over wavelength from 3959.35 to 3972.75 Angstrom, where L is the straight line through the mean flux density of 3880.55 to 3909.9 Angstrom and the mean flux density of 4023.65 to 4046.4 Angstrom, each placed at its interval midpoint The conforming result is 0.28 mag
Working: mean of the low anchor 7.14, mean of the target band 6.29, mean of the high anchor 9.08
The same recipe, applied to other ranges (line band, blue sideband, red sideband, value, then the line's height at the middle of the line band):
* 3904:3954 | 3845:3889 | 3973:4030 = 0.13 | 8.33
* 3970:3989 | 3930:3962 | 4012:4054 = 0.10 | 7.98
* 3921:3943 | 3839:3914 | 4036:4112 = 0.20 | 8.03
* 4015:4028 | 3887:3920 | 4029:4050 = -0.08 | 8.95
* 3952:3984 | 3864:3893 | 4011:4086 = 0.20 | 8.56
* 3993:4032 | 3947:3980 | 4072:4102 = -0.18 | 7.66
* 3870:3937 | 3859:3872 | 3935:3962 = 0.19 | 8.71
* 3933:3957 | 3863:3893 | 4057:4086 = 0.14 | 8.28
